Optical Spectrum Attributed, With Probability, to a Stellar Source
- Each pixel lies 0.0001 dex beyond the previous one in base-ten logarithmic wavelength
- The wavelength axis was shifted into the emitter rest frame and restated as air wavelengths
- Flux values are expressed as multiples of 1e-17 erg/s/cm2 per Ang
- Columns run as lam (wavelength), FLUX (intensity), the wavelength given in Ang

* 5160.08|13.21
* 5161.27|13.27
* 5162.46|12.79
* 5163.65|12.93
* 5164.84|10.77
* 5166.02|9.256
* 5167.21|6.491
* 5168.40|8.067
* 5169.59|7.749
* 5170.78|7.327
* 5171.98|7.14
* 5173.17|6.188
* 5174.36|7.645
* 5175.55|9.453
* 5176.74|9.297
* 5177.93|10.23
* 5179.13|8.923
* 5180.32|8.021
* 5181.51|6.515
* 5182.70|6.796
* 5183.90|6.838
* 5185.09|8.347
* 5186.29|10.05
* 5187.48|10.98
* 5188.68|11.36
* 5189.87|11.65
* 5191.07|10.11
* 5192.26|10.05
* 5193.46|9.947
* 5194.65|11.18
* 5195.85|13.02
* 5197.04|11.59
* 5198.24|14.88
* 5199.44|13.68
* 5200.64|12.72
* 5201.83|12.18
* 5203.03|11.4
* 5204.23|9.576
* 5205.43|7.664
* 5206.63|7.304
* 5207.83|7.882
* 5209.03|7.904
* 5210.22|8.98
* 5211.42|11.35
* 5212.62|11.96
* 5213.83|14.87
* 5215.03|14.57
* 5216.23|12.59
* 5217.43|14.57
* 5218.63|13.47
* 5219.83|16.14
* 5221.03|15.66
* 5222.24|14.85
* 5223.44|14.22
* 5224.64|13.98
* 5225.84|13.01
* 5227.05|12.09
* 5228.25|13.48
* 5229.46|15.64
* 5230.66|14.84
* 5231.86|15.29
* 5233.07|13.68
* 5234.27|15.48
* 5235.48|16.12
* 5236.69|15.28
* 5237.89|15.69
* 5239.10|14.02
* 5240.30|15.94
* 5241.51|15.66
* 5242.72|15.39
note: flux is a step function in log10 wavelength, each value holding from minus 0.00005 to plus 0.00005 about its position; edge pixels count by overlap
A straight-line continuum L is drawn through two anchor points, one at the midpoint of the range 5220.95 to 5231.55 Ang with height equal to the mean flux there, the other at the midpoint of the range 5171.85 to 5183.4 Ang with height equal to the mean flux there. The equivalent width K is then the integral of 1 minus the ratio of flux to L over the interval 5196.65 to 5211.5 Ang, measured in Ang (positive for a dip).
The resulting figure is 1.0 Ang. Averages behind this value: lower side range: 8.05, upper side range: 14.2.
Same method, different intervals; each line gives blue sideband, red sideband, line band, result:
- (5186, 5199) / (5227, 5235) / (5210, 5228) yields -0.01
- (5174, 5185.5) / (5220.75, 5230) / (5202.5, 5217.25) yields 1.84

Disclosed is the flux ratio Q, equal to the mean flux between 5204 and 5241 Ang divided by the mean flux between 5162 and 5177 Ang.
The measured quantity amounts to 1.50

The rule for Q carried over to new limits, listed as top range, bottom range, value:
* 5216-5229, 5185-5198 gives 1.28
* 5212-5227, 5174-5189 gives 1.60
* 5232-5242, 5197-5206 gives 1.30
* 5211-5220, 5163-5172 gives 1.54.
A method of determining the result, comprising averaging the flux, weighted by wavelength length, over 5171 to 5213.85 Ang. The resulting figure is 9.85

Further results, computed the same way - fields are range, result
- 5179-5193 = 9.15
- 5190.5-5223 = 11.9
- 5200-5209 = 9.71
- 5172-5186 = 8.03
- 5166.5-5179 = 8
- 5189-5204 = 11.8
